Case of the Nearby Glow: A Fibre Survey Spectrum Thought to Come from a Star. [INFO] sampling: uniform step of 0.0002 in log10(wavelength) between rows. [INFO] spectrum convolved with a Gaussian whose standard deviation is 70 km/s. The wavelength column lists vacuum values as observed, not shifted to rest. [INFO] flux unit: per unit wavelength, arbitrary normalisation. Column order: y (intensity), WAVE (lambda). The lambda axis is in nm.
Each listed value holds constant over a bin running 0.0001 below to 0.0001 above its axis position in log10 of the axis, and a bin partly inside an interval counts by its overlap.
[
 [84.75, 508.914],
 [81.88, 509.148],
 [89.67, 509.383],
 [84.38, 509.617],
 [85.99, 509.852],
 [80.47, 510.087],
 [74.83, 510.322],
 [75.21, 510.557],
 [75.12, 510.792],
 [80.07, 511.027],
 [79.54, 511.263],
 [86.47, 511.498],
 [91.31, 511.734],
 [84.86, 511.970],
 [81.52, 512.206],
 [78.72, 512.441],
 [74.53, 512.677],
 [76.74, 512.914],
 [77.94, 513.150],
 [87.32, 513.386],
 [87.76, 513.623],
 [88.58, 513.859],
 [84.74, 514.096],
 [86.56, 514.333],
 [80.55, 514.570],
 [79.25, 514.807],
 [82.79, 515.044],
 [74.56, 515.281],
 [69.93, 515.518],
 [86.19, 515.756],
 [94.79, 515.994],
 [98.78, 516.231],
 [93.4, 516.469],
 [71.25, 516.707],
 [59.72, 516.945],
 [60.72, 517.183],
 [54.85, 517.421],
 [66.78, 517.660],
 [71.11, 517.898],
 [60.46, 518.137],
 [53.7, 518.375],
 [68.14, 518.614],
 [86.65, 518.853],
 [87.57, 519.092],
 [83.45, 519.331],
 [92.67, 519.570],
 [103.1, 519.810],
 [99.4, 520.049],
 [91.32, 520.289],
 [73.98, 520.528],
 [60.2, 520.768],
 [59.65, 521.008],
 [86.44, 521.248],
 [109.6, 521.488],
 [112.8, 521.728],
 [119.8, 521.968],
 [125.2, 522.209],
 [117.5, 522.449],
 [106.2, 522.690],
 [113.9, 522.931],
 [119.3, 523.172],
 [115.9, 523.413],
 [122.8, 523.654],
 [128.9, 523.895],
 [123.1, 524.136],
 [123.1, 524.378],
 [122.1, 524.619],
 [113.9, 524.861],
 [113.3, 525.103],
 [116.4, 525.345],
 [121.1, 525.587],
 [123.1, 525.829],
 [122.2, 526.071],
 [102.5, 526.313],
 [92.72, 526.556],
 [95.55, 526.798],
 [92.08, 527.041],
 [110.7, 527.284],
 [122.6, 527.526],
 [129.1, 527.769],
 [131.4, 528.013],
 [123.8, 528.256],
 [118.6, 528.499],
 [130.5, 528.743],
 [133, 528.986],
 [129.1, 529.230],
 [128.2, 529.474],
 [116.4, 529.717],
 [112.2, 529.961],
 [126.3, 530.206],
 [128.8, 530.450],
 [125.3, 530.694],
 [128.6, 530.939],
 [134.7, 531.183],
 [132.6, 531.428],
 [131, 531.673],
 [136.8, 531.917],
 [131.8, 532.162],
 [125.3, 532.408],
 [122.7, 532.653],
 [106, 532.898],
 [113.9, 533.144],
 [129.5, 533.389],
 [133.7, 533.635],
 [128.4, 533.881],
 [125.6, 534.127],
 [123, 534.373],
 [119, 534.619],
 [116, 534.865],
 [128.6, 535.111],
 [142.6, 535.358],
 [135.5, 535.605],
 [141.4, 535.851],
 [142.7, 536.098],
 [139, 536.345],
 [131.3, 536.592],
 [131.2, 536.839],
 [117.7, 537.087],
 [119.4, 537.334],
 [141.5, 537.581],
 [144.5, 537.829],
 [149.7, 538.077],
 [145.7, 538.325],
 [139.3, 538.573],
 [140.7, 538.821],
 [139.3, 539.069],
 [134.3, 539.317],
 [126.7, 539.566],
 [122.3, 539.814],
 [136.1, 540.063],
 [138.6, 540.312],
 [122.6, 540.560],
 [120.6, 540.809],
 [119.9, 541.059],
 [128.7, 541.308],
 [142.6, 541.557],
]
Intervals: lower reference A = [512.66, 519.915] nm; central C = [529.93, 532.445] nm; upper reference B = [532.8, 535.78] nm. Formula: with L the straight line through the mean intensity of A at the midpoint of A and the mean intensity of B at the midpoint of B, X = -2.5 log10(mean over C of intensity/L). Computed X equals -0.10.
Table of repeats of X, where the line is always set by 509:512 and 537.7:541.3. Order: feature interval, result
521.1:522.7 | -0.080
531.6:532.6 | -0.085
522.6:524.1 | -0.128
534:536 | -0.026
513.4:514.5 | 0.022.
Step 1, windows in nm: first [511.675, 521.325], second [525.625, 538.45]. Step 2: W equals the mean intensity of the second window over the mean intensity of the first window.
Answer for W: 1.59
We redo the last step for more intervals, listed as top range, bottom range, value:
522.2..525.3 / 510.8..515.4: 1.44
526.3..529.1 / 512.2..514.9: 1.41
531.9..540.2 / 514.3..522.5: 1.58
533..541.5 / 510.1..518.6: 1.69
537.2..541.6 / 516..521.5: 1.72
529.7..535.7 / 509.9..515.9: 1.56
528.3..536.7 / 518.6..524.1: 1.27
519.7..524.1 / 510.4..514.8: 1.27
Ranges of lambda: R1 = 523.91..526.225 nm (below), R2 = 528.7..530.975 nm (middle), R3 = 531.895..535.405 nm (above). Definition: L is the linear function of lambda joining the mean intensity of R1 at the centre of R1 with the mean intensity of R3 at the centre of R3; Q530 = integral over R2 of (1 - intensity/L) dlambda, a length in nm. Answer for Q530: -0.05 nm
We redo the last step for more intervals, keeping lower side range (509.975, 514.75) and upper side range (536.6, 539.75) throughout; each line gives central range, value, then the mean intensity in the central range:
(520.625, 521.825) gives 0.183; 85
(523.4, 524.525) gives -0.187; 123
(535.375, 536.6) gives -0.076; 139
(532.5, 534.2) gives 0.035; 123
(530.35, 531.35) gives -0.078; 130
